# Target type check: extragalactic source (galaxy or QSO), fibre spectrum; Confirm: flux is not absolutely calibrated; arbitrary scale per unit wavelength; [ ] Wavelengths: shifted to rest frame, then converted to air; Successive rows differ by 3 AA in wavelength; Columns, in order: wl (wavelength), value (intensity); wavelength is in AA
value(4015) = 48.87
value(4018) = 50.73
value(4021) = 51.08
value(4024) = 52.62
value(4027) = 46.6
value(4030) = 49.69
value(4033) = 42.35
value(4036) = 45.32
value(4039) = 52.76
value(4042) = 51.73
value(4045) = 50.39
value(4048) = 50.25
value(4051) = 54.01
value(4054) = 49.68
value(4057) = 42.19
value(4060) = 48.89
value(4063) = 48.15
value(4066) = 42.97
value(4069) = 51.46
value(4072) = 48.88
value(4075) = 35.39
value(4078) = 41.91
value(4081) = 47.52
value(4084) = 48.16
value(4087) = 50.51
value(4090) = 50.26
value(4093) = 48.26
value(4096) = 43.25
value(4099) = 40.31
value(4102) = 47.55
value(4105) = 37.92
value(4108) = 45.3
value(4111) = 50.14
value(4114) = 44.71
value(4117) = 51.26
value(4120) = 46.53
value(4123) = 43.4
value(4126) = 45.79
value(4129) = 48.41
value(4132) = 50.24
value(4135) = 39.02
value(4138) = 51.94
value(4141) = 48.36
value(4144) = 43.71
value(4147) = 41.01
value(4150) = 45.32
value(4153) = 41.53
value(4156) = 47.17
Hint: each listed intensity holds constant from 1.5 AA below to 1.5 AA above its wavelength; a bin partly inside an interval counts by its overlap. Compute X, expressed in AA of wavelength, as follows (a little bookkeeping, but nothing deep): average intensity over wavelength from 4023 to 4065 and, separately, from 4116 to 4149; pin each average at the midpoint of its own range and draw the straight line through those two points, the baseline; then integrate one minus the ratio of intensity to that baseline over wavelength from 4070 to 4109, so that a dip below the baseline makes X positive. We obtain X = 1.96 AA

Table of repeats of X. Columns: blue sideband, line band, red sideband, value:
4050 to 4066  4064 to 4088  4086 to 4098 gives 0.98 AA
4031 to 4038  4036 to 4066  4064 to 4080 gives -3.06 AA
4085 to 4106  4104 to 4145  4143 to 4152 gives -1.88 AA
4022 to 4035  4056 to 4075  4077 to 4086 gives 0.20 AA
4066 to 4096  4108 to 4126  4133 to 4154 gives -0.59 AA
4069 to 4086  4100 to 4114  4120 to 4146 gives 0.23 AA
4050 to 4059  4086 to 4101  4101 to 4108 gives -0.77 AA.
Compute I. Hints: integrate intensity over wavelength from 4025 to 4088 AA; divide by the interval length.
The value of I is 47.6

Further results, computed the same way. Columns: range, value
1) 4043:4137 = 46.6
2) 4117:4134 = 47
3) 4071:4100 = 45.5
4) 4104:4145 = 46.3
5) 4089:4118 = 45.7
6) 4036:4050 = 50.7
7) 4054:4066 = 46.4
